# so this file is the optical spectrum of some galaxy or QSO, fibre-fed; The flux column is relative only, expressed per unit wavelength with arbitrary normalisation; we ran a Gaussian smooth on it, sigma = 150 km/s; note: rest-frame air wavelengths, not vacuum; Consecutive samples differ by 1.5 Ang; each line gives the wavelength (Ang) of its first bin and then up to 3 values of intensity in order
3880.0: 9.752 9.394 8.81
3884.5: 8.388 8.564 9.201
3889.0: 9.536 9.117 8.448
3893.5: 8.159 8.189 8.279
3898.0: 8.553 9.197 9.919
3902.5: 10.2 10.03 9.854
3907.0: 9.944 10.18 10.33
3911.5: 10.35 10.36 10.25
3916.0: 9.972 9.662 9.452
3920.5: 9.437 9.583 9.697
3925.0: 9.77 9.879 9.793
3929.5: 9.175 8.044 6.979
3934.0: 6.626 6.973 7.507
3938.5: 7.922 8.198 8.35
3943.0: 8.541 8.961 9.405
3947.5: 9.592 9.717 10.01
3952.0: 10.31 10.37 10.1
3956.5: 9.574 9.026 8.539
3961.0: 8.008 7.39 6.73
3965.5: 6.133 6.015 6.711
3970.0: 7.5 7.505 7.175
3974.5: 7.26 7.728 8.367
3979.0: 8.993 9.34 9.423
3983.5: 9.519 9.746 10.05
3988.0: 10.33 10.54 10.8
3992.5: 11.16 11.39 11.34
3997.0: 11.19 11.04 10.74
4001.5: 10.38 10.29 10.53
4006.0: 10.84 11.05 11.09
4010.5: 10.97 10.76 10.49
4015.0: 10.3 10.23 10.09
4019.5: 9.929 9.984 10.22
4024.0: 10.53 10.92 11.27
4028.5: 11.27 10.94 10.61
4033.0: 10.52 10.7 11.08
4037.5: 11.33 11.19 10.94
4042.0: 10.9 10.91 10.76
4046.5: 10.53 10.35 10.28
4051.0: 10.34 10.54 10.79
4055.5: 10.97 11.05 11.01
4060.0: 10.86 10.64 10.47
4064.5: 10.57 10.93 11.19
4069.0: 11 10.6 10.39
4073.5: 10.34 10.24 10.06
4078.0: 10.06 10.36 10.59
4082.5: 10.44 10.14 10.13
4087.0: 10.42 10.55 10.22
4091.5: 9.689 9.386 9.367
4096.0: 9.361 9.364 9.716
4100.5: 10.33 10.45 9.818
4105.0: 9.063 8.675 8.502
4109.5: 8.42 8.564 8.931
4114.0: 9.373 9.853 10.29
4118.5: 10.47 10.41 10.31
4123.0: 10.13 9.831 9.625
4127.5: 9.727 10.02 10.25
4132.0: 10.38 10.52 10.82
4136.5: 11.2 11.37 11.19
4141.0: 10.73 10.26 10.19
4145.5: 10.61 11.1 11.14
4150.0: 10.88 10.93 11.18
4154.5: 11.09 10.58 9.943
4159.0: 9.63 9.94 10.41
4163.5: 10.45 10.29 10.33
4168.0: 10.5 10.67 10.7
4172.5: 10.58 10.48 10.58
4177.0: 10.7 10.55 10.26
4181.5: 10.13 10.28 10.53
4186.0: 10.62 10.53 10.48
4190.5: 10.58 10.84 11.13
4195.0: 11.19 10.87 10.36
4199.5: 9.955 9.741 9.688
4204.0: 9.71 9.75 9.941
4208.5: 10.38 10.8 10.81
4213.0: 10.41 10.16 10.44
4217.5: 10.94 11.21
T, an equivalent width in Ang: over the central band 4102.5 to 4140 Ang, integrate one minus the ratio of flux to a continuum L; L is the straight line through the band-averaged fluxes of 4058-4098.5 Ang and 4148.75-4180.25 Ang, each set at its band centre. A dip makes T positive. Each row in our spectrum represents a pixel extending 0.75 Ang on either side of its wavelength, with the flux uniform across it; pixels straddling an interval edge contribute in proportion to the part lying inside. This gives 1.8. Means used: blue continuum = 10.3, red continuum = 10.5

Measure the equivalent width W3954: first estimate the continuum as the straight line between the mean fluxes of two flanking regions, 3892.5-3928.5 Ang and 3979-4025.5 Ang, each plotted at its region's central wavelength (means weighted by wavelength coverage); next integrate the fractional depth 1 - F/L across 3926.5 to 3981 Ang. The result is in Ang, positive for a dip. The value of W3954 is 9.2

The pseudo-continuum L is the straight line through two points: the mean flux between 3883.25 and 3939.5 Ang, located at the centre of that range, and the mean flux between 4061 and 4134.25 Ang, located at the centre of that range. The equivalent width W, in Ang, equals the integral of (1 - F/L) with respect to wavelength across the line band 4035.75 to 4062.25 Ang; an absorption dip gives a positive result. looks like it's -2.8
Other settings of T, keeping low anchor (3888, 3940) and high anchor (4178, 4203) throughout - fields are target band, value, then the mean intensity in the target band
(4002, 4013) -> -1.4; 10.8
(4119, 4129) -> 0.1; 10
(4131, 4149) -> -1.0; 10.8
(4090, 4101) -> 0.4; 9.63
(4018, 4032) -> -1.3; 10.6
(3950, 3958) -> -0.6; 9.98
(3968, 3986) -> 2.2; 8.32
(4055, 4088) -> -2.2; 10.6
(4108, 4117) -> 0.9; 9.09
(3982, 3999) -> -1.9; 10.6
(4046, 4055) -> -0.6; 10.5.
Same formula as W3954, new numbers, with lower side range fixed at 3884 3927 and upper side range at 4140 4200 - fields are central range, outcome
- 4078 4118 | 2.17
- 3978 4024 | -2.57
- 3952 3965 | 1.24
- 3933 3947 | 2.26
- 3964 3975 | 3.23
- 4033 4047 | -1.24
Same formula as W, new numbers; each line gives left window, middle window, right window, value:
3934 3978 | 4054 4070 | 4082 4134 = -2.7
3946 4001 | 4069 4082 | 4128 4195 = -0.6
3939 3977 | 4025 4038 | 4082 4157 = -2.6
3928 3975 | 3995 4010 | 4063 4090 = -2.8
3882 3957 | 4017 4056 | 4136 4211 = -3.5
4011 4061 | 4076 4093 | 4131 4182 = 0.7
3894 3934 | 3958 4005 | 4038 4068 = 4.7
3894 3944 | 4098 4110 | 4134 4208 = 0.9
